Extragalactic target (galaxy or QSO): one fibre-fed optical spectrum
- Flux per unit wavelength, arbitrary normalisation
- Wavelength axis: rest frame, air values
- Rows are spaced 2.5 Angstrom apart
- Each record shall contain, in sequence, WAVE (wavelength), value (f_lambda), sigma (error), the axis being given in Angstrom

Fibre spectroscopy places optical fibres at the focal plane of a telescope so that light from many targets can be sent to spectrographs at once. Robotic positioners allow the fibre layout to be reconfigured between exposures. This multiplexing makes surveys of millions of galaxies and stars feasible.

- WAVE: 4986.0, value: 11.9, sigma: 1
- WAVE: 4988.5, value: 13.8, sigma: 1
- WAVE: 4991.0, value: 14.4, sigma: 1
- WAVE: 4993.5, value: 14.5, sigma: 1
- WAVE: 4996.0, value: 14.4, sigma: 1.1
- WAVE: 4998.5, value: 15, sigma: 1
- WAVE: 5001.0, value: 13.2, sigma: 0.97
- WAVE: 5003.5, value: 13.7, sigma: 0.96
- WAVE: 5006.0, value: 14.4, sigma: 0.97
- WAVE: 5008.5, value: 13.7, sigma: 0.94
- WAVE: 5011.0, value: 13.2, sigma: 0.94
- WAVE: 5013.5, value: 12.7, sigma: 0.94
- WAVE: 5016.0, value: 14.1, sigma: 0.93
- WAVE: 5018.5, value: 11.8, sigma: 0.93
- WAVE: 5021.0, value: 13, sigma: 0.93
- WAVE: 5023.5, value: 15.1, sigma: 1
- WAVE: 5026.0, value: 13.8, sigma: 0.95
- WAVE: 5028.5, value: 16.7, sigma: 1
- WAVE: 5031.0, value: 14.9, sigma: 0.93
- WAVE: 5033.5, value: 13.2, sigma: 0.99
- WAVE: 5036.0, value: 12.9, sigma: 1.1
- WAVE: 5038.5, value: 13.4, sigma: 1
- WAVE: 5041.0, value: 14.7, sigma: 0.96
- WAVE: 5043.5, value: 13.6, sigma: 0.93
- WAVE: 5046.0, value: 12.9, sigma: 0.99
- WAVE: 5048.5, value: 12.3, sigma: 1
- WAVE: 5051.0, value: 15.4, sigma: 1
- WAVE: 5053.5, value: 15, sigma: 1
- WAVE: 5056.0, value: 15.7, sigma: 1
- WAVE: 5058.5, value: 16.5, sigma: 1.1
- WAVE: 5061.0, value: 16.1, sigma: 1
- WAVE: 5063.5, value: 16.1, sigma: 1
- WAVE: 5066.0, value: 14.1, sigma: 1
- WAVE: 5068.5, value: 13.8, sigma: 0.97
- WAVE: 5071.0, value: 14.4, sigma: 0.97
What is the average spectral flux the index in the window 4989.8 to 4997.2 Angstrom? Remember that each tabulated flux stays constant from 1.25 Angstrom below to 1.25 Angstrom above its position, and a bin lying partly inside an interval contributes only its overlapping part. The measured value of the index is 14.4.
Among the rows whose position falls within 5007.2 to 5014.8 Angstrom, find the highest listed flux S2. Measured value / 13.7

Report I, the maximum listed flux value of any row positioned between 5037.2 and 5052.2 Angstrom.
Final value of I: 15.4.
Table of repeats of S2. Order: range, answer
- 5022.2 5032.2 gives 16.7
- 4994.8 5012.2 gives 15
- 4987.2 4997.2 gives 14.5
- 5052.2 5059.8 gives 16.5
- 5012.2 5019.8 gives 14.1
